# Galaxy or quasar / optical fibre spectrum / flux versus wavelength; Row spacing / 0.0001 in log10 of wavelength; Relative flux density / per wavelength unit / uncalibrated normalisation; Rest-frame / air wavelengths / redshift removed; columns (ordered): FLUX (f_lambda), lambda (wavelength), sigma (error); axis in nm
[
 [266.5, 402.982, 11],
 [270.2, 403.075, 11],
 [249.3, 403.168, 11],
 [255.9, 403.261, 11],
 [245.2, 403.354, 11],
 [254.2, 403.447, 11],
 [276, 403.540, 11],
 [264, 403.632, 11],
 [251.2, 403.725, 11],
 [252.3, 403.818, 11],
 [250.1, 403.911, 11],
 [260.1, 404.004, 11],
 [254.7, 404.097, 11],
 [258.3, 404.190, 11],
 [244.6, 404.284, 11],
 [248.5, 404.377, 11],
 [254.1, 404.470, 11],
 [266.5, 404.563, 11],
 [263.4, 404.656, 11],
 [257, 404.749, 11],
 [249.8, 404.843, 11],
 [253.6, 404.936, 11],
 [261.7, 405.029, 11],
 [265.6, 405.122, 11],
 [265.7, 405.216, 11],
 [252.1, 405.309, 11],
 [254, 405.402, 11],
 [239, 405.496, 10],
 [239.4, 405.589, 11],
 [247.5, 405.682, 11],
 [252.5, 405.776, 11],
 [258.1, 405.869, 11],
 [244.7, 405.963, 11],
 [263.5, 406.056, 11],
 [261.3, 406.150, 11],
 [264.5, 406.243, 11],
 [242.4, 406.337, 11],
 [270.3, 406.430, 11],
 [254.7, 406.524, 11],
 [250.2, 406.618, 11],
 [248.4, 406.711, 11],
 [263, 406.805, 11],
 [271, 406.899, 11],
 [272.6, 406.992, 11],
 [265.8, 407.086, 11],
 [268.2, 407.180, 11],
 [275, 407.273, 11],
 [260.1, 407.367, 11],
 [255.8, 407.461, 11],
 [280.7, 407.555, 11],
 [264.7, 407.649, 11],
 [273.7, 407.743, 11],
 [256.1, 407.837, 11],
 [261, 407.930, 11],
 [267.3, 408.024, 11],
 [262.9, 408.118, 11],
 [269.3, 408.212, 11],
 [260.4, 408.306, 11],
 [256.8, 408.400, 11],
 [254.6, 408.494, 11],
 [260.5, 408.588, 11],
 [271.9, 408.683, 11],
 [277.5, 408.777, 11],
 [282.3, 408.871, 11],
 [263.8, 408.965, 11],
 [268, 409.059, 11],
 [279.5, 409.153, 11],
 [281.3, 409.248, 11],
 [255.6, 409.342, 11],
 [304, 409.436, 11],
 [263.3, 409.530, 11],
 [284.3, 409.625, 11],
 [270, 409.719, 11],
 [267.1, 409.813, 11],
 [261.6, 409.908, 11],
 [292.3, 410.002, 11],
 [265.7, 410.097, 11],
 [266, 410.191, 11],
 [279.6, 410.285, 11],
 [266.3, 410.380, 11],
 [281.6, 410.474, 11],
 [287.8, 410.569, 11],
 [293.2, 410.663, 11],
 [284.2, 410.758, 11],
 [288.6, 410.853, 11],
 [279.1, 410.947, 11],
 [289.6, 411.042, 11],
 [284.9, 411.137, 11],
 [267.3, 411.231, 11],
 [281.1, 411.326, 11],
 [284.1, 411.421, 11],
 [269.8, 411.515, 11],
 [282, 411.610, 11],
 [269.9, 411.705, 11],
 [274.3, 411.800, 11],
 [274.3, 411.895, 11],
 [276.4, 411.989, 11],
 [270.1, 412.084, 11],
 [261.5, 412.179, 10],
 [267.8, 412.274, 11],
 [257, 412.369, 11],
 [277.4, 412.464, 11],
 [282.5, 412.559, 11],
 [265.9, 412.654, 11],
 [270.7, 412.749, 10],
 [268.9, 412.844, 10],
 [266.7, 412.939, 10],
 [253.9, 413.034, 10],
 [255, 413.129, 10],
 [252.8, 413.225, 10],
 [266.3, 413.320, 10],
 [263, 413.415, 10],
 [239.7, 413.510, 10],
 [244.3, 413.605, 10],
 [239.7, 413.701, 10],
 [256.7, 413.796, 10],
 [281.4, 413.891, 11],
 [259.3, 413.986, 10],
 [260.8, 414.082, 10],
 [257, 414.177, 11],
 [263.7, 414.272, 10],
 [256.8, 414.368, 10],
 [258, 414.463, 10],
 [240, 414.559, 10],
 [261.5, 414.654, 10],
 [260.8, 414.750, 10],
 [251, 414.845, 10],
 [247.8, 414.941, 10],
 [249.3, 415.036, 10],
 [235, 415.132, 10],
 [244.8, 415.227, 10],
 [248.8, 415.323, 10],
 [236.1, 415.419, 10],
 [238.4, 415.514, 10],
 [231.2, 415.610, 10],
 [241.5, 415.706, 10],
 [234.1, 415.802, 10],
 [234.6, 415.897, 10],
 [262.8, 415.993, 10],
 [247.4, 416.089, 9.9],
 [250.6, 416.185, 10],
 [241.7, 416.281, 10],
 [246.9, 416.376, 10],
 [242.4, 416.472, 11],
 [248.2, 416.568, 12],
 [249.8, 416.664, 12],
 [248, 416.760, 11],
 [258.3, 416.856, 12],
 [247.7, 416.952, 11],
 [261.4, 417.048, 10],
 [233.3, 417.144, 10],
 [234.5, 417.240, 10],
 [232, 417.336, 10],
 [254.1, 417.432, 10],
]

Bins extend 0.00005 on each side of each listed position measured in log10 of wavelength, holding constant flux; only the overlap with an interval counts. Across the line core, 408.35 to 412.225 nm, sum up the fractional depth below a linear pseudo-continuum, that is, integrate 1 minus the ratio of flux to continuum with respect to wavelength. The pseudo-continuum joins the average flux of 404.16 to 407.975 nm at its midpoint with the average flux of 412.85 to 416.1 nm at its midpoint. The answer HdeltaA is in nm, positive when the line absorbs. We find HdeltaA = -0.30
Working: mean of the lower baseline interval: 259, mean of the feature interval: 275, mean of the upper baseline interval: 251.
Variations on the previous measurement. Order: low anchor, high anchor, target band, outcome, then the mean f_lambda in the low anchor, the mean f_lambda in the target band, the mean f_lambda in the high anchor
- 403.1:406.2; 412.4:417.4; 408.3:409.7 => -0.096 nm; 255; 271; 252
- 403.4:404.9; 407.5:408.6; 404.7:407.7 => 0.023 nm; 257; 259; 264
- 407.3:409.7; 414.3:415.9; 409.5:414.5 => -0.252 nm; 269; 269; 246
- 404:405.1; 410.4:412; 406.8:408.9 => 0.013 nm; 256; 267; 280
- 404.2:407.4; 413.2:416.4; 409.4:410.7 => -0.118 nm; 257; 277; 250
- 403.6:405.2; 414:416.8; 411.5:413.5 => -0.137 nm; 256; 267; 248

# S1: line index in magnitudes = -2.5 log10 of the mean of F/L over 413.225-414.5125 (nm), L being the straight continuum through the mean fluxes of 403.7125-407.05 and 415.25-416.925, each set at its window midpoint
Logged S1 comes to -0.04 mag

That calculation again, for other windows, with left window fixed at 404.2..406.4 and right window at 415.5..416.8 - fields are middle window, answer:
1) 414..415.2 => -0.03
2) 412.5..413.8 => -0.05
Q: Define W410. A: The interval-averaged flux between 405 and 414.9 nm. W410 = 266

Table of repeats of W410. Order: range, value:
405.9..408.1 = 262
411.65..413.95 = 264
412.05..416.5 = 254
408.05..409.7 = 270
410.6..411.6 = 282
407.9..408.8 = 264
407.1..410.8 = 271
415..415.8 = 240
